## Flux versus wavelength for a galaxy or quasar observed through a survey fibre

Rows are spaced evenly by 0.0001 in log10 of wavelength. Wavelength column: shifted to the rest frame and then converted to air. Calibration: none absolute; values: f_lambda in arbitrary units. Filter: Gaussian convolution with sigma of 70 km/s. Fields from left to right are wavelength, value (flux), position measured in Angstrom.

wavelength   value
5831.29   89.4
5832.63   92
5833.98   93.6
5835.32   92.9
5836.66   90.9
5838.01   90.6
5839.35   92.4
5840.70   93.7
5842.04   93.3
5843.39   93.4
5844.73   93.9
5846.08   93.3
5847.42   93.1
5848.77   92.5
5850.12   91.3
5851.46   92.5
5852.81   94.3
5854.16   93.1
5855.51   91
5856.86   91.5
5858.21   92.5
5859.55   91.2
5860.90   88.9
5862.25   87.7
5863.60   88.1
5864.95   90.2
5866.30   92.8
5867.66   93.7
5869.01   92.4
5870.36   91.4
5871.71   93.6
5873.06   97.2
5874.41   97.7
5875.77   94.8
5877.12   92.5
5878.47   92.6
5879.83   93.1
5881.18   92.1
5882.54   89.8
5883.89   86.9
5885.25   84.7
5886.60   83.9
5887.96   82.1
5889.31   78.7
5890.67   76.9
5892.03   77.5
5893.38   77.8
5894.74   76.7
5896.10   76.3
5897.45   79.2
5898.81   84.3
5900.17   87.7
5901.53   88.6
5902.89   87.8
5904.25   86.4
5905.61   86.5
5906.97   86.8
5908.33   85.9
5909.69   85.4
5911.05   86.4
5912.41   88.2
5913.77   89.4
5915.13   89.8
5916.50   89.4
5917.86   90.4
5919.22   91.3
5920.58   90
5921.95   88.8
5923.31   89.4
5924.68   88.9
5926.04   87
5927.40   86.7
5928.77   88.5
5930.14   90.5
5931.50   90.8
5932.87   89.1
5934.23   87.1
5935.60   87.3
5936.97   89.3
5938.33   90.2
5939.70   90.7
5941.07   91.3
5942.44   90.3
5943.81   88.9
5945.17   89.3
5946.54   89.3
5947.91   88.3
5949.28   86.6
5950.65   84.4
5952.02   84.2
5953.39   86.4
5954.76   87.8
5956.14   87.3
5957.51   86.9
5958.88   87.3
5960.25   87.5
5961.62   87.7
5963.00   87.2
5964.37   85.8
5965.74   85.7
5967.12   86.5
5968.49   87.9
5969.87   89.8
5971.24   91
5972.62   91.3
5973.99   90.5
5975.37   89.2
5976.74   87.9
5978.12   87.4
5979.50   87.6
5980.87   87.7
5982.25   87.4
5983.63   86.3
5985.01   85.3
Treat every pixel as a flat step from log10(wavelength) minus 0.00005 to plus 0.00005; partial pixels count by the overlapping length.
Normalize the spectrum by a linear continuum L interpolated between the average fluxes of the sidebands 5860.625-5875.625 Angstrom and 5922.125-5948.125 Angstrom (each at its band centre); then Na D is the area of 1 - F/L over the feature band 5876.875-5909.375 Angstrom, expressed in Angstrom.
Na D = 2.3 Angstrom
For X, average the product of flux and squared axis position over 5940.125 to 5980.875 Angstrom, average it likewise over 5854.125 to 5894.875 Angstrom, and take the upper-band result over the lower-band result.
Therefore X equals 1.02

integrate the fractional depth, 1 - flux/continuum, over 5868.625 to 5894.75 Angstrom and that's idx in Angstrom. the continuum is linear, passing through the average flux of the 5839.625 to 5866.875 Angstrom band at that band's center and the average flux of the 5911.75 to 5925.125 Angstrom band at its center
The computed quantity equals 0.9 Angstrom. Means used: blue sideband 91.9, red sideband 89.5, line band 87.8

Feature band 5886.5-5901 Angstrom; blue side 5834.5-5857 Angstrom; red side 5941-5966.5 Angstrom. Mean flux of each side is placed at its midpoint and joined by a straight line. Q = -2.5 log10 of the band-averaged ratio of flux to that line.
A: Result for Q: 0.13 mag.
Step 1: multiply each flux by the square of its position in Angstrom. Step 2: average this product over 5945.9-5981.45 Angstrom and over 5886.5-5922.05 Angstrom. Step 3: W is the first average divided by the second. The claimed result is 1.05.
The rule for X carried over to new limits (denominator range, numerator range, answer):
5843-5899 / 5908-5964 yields 1.01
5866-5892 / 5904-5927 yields 1.00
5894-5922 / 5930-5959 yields 1.04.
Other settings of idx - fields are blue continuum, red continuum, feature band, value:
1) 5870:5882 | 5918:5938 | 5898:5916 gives 0.76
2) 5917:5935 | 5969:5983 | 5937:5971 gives 0.44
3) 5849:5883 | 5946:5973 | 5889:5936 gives 1.93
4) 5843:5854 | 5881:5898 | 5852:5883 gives -1.66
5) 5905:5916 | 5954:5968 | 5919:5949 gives -0.69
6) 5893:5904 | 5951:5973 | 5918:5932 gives -0.77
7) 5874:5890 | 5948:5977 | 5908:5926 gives -0.08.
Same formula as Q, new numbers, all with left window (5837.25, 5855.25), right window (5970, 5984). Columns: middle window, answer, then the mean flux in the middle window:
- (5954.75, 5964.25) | 0.03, 87.2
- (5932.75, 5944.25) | 0.01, 89.4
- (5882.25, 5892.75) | 0.12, 82.3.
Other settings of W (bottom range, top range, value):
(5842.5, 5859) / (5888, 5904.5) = 0.89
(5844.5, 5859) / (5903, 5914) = 0.96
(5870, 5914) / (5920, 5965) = 1.04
